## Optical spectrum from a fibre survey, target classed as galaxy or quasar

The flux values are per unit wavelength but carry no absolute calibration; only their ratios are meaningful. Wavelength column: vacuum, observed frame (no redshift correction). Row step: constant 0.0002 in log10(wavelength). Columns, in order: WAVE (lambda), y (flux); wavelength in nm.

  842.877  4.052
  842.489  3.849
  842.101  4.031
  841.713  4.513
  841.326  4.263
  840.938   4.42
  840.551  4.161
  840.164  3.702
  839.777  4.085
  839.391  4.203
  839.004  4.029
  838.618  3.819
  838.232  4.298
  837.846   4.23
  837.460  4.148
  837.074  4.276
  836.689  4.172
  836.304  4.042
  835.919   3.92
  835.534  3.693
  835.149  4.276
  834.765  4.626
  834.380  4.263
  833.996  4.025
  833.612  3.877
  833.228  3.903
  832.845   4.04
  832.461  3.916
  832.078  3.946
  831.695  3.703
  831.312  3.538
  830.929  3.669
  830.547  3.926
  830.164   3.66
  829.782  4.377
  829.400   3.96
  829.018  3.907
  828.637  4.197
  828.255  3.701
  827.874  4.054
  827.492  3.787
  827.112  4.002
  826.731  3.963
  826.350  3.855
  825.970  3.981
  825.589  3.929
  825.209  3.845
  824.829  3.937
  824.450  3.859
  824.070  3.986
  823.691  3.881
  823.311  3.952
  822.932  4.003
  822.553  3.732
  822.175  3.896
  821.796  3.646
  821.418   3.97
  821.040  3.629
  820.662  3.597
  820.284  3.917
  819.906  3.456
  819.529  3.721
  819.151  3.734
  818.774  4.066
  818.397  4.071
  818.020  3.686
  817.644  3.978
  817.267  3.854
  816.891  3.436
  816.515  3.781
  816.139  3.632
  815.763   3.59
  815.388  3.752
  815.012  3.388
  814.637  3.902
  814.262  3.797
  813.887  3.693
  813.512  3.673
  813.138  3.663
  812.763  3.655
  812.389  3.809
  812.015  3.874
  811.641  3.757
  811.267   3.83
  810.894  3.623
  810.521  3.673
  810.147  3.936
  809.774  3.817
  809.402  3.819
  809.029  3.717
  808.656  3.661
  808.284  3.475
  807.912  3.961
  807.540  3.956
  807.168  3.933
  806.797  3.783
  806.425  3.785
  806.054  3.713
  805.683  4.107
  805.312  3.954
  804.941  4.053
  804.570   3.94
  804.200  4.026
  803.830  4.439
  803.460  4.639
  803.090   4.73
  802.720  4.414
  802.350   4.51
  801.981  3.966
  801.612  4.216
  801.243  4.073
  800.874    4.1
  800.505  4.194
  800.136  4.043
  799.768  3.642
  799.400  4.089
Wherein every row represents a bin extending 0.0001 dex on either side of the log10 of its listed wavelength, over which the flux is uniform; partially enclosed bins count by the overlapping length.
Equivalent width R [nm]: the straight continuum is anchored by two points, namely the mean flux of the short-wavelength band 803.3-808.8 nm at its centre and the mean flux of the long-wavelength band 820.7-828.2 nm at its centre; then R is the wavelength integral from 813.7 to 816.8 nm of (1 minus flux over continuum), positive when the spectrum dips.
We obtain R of 0.19 nm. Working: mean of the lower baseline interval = 3.96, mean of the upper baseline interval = 3.88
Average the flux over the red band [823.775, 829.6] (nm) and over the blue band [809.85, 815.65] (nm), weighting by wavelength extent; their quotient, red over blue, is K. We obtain 1.05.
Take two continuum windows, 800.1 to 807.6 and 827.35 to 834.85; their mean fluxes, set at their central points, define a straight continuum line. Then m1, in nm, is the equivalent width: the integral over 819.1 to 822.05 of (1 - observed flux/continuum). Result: 0.22 nm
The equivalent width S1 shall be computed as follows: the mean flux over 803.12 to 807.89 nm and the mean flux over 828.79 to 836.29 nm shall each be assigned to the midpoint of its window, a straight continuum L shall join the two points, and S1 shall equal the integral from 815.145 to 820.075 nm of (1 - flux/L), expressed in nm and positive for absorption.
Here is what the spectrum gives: 0.32 nm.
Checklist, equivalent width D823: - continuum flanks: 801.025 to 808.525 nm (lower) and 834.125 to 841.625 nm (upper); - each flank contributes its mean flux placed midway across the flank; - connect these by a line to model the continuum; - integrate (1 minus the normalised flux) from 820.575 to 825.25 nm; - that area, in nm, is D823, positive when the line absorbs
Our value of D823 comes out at 0.30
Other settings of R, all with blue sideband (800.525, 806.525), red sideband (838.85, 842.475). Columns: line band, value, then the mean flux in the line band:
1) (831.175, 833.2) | 0.150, 3.84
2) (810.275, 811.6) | 0.141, 3.72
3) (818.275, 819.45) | 0.065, 3.93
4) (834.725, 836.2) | 0.026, 4.07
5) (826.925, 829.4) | 0.125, 3.94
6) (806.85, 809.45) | 0.238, 3.79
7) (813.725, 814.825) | 0.096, 3.8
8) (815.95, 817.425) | 0.174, 3.67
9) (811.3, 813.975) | 0.274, 3.74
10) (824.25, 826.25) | 0.119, 3.91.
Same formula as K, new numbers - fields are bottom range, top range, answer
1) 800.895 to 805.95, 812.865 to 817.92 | 0.88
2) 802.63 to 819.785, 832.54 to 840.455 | 1.06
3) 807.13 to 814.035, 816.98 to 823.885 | 1.01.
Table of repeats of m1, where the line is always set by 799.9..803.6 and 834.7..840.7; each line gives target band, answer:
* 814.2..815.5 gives 0.16 nm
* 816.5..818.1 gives 0.17 nm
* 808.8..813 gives 0.45 nm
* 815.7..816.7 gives 0.12 nm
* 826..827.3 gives 0.06 nm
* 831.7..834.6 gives 0.09 nm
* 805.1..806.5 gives 0.12 nm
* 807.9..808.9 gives 0.14 nm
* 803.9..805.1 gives 0.06 nm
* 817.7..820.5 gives 0.25 nm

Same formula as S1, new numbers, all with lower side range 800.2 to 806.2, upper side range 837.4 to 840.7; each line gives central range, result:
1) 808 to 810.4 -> 0.25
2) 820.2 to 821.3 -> 0.11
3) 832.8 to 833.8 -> 0.04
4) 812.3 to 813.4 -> 0.12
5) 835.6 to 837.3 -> 0.00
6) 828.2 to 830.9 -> 0.10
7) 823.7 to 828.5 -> 0.24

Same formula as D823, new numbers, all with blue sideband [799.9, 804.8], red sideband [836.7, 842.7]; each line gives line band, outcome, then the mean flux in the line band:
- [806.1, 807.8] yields 0.15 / 3.86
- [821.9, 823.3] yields 0.10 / 3.87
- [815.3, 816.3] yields 0.13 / 3.65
